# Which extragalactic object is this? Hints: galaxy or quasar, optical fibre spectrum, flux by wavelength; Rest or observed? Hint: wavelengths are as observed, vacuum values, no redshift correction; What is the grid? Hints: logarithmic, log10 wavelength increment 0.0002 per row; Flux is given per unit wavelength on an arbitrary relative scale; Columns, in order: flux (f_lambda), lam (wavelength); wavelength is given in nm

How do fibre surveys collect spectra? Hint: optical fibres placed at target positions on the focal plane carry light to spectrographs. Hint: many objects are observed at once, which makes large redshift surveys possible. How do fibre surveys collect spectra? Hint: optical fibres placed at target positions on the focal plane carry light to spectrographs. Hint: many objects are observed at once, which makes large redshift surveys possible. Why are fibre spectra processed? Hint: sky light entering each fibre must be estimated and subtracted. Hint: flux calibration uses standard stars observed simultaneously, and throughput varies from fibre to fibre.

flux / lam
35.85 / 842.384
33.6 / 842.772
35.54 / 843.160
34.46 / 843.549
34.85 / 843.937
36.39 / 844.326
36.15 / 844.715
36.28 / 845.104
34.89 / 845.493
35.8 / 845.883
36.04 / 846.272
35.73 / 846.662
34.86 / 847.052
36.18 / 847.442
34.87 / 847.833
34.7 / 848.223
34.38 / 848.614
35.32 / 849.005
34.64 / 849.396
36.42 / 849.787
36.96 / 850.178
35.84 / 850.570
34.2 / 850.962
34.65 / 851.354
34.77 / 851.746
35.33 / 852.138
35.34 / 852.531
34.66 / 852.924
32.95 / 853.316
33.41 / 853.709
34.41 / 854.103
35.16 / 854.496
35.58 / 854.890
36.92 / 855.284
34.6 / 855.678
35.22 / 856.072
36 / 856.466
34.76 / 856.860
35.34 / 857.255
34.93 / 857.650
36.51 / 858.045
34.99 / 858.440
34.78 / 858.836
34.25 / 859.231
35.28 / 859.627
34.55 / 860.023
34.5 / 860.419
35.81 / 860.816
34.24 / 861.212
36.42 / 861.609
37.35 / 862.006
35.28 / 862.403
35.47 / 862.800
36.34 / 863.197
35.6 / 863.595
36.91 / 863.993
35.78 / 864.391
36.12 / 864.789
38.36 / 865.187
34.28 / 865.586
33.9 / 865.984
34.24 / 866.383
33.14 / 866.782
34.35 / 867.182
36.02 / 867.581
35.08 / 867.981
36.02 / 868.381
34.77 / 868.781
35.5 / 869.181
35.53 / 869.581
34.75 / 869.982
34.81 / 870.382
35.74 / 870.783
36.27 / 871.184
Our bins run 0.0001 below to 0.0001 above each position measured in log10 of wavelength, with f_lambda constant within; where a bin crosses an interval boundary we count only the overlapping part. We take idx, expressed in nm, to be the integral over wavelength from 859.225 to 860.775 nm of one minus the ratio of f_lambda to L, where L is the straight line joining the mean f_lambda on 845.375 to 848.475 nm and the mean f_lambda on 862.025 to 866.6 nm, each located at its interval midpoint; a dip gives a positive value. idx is 0.04 nm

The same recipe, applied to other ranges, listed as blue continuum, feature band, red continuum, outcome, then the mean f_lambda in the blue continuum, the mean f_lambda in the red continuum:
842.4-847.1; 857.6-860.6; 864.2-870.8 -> 0.02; 35.4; 35.2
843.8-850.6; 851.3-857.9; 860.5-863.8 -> 0.13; 35.6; 35.8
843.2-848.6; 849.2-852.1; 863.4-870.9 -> 0.00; 35.4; 35.3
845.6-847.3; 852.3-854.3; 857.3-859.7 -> 0.07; 35.6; 35.1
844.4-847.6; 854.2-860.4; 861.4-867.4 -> 0.07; 35.8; 35.6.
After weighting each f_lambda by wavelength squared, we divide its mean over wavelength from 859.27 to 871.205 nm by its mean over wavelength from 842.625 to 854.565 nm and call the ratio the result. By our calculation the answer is 1.05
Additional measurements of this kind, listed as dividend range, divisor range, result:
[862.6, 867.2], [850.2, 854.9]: 1.05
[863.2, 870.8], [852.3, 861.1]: 1.03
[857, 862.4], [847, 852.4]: 1.03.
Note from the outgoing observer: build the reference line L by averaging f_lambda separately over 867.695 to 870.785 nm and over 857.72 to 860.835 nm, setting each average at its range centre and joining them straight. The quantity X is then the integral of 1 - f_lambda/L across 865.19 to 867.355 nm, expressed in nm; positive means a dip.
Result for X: 0.05 nm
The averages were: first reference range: 35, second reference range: 35.3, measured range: 34.4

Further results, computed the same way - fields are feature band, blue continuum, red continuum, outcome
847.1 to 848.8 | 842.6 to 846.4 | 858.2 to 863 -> 0.017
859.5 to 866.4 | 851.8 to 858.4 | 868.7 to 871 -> -0.092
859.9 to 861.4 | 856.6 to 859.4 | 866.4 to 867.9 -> 0.006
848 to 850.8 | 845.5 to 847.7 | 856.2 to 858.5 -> 0.010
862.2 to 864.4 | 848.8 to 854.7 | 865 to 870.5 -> -0.056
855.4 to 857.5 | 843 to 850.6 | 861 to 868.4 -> 0.016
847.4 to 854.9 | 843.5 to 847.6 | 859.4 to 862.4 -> 0.129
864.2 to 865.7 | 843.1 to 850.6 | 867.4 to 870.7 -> -0.038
